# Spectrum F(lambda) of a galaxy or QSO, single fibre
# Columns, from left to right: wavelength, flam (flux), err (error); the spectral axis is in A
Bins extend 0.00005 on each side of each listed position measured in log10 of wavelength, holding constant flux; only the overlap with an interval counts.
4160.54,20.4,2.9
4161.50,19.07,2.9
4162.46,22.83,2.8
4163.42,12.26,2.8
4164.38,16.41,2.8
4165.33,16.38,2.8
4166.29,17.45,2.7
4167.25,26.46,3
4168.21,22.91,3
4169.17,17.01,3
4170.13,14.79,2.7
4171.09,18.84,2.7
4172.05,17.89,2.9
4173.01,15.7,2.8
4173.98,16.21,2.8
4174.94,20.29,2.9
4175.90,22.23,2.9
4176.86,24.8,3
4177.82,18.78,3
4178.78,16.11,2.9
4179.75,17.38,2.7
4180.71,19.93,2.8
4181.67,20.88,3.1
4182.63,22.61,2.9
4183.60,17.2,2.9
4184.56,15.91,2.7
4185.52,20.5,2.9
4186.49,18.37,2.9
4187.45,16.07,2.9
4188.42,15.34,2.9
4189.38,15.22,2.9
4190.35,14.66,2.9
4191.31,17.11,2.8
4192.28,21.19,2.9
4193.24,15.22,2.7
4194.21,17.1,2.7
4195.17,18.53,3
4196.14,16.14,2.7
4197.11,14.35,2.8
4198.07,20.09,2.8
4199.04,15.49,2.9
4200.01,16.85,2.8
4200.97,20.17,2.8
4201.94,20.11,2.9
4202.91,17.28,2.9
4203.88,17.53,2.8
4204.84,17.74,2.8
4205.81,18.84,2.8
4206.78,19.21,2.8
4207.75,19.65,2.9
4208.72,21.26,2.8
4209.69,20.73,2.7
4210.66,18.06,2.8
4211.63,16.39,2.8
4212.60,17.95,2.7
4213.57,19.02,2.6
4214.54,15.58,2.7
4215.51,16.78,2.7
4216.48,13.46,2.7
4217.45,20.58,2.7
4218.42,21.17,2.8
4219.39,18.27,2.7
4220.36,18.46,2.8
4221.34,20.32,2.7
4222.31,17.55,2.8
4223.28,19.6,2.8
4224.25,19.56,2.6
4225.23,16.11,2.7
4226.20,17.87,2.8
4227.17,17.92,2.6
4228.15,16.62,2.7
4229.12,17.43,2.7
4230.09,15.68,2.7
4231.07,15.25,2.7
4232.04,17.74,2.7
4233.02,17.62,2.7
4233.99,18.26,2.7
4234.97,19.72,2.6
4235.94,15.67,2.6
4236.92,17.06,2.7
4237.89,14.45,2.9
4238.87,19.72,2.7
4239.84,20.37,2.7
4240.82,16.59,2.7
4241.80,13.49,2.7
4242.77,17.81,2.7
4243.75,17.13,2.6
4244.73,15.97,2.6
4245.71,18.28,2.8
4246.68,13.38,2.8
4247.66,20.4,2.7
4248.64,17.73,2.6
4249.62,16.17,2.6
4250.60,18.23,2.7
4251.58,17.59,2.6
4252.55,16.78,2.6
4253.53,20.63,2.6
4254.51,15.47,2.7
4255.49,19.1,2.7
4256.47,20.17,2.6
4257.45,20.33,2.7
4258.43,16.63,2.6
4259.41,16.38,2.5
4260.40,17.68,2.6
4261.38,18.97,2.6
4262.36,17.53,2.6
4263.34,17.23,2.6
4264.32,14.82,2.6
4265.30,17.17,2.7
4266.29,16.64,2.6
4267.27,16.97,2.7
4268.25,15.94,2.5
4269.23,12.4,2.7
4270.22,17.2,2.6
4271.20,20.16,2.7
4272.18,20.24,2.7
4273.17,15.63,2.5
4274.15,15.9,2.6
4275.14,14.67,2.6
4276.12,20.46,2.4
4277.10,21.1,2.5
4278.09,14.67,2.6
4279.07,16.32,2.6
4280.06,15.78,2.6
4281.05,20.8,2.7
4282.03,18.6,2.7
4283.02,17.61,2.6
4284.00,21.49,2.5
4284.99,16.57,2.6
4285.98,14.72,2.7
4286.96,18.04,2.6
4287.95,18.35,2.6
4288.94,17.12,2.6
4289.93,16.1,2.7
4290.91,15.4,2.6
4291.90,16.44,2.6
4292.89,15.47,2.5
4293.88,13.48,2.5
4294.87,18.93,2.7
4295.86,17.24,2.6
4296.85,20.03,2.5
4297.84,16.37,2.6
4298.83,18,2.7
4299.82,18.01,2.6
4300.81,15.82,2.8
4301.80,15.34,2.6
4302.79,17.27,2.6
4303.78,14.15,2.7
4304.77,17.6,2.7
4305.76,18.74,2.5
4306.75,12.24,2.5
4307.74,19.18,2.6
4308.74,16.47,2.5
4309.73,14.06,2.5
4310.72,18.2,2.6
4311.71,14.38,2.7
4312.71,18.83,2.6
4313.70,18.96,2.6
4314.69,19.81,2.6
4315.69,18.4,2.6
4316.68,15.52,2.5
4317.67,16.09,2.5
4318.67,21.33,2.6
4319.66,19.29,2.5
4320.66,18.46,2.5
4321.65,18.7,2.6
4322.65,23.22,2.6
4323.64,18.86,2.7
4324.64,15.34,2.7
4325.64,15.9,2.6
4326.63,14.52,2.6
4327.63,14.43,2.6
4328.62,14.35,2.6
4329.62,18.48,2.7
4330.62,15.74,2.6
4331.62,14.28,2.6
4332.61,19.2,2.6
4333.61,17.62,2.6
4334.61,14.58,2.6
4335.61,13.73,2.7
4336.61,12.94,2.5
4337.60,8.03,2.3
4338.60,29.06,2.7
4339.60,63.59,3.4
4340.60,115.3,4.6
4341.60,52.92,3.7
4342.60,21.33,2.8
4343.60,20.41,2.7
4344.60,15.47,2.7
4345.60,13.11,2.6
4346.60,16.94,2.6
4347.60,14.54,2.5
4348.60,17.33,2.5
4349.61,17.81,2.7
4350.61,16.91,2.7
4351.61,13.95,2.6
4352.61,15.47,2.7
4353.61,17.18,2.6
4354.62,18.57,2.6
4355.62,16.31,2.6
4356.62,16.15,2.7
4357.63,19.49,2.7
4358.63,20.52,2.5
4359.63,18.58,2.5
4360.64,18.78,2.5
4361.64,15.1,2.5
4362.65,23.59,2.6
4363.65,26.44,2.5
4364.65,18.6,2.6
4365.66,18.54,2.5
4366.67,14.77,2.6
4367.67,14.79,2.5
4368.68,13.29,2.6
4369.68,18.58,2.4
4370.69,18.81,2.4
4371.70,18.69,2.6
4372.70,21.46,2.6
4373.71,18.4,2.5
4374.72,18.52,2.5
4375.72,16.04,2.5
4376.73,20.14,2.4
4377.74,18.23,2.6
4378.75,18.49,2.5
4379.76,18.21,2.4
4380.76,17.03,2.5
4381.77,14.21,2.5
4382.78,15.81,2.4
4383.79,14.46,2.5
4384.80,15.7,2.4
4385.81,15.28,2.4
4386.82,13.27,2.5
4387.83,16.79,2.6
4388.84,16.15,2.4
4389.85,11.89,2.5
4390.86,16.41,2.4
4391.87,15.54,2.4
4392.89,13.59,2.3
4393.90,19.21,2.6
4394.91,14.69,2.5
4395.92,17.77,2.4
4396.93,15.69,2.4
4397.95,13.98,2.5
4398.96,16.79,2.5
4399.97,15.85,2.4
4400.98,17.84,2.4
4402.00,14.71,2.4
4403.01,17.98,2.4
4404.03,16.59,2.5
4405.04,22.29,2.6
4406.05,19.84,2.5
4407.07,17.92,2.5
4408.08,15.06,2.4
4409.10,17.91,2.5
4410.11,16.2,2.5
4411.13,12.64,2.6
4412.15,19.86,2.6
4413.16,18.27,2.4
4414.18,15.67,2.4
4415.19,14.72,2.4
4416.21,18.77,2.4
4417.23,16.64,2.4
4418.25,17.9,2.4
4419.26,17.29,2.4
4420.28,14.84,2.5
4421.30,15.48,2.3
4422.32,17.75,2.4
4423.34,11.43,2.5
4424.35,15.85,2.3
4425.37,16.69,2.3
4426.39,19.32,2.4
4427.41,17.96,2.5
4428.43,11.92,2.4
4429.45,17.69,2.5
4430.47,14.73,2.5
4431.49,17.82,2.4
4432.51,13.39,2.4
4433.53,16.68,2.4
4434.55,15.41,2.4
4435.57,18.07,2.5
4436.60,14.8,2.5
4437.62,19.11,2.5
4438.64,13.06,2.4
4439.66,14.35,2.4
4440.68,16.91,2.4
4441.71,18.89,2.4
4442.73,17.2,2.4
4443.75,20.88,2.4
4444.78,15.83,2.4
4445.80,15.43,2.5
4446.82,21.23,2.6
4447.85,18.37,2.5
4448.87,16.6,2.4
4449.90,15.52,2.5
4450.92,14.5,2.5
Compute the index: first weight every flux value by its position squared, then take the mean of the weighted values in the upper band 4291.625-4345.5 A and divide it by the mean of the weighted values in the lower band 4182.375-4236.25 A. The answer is 1.2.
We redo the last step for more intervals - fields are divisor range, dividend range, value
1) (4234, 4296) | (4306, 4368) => 1.21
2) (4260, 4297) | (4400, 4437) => 1.03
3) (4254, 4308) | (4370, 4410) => 1.03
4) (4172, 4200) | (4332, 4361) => 1.40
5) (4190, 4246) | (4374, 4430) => 1.01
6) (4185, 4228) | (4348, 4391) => 1.04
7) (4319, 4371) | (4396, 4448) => 0.83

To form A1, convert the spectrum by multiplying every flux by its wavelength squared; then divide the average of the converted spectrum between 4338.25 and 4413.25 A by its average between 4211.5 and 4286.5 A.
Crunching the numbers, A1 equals 1.19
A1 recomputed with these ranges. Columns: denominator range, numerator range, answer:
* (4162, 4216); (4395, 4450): 1.02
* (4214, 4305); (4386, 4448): 1.02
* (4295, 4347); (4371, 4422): 0.84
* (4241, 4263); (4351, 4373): 1.08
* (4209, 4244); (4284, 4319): 0.99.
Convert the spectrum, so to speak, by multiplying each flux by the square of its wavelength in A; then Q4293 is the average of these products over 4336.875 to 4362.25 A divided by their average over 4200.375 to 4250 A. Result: 1.45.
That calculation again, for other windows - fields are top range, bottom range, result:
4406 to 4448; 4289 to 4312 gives 1.07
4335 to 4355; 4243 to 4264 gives 1.52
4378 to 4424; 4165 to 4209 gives 0.98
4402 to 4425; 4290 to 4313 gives 1.07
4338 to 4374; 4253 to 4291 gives 1.37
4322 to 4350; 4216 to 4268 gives 1.38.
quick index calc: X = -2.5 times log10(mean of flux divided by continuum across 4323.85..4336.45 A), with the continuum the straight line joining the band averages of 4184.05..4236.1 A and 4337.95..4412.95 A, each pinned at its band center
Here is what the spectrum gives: 0.22 mag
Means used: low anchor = 17.8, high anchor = 19.7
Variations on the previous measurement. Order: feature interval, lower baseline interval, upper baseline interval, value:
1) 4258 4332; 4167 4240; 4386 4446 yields 0.02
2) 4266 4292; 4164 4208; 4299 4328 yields 0.02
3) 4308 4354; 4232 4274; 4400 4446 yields -0.22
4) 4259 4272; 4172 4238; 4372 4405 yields 0.04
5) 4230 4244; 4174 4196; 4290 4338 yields 0.03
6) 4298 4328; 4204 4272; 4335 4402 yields 0.10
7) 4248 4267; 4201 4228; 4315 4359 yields 0.10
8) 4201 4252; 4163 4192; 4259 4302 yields -0.01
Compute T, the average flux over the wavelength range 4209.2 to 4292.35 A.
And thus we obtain 17.5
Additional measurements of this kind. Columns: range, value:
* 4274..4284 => 17.8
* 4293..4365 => 19.8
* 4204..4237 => 18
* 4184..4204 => 17.3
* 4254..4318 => 17.2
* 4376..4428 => 16.5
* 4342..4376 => 17.9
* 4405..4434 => 16.5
